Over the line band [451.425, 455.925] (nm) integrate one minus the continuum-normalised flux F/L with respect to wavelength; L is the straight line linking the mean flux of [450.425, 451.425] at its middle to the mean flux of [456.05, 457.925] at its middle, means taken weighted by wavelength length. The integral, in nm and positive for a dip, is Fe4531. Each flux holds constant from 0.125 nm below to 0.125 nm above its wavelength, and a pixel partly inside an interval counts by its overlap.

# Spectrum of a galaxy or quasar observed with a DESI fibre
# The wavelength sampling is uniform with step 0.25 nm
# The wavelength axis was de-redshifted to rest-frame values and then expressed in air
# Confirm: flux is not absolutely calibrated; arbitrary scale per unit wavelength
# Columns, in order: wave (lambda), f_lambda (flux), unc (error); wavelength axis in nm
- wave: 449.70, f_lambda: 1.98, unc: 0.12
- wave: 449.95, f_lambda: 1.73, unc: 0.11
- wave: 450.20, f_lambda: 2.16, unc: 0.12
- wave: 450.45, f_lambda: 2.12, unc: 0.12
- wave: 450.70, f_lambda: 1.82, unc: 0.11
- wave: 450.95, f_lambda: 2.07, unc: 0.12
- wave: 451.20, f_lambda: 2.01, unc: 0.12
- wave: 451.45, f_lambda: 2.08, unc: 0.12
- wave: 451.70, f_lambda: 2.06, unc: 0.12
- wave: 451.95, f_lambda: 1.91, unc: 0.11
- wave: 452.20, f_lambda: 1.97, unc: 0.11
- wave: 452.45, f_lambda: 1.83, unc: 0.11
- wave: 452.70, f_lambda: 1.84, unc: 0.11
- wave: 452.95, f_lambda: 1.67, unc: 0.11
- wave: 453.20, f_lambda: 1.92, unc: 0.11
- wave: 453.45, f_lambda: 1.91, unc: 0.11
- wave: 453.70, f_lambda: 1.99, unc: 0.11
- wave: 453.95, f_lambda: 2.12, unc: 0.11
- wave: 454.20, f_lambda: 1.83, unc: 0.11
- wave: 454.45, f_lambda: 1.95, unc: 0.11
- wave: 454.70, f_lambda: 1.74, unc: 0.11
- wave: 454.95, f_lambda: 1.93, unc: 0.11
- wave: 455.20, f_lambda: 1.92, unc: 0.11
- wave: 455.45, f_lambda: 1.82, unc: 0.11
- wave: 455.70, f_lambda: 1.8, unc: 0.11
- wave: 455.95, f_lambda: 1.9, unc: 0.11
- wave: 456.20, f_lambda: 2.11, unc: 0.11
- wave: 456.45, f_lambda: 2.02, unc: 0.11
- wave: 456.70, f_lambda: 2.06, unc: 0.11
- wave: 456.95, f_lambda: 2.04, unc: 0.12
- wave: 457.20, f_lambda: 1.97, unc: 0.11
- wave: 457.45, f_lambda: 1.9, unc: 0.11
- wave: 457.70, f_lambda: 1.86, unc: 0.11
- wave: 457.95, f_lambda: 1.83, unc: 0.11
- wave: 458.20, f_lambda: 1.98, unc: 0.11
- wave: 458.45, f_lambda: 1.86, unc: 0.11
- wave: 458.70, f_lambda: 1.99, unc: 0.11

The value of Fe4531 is 0.21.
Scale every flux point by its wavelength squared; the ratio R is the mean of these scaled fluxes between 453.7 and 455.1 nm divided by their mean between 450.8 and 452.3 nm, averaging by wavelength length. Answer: 0.97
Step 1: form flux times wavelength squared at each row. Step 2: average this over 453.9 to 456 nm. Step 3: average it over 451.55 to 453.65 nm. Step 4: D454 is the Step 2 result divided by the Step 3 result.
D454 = 1.0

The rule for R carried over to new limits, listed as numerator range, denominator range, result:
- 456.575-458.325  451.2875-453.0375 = 1.04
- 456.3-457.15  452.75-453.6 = 1.12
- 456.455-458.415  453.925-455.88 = 1.05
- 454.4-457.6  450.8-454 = 1.01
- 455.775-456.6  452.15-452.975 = 1.11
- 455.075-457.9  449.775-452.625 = 1.01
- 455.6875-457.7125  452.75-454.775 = 1.06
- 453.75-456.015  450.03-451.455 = 0.95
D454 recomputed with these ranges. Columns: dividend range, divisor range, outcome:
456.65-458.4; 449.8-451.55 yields 1.00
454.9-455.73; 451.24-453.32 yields 0.99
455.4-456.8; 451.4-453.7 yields 1.04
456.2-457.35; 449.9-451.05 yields 1.05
